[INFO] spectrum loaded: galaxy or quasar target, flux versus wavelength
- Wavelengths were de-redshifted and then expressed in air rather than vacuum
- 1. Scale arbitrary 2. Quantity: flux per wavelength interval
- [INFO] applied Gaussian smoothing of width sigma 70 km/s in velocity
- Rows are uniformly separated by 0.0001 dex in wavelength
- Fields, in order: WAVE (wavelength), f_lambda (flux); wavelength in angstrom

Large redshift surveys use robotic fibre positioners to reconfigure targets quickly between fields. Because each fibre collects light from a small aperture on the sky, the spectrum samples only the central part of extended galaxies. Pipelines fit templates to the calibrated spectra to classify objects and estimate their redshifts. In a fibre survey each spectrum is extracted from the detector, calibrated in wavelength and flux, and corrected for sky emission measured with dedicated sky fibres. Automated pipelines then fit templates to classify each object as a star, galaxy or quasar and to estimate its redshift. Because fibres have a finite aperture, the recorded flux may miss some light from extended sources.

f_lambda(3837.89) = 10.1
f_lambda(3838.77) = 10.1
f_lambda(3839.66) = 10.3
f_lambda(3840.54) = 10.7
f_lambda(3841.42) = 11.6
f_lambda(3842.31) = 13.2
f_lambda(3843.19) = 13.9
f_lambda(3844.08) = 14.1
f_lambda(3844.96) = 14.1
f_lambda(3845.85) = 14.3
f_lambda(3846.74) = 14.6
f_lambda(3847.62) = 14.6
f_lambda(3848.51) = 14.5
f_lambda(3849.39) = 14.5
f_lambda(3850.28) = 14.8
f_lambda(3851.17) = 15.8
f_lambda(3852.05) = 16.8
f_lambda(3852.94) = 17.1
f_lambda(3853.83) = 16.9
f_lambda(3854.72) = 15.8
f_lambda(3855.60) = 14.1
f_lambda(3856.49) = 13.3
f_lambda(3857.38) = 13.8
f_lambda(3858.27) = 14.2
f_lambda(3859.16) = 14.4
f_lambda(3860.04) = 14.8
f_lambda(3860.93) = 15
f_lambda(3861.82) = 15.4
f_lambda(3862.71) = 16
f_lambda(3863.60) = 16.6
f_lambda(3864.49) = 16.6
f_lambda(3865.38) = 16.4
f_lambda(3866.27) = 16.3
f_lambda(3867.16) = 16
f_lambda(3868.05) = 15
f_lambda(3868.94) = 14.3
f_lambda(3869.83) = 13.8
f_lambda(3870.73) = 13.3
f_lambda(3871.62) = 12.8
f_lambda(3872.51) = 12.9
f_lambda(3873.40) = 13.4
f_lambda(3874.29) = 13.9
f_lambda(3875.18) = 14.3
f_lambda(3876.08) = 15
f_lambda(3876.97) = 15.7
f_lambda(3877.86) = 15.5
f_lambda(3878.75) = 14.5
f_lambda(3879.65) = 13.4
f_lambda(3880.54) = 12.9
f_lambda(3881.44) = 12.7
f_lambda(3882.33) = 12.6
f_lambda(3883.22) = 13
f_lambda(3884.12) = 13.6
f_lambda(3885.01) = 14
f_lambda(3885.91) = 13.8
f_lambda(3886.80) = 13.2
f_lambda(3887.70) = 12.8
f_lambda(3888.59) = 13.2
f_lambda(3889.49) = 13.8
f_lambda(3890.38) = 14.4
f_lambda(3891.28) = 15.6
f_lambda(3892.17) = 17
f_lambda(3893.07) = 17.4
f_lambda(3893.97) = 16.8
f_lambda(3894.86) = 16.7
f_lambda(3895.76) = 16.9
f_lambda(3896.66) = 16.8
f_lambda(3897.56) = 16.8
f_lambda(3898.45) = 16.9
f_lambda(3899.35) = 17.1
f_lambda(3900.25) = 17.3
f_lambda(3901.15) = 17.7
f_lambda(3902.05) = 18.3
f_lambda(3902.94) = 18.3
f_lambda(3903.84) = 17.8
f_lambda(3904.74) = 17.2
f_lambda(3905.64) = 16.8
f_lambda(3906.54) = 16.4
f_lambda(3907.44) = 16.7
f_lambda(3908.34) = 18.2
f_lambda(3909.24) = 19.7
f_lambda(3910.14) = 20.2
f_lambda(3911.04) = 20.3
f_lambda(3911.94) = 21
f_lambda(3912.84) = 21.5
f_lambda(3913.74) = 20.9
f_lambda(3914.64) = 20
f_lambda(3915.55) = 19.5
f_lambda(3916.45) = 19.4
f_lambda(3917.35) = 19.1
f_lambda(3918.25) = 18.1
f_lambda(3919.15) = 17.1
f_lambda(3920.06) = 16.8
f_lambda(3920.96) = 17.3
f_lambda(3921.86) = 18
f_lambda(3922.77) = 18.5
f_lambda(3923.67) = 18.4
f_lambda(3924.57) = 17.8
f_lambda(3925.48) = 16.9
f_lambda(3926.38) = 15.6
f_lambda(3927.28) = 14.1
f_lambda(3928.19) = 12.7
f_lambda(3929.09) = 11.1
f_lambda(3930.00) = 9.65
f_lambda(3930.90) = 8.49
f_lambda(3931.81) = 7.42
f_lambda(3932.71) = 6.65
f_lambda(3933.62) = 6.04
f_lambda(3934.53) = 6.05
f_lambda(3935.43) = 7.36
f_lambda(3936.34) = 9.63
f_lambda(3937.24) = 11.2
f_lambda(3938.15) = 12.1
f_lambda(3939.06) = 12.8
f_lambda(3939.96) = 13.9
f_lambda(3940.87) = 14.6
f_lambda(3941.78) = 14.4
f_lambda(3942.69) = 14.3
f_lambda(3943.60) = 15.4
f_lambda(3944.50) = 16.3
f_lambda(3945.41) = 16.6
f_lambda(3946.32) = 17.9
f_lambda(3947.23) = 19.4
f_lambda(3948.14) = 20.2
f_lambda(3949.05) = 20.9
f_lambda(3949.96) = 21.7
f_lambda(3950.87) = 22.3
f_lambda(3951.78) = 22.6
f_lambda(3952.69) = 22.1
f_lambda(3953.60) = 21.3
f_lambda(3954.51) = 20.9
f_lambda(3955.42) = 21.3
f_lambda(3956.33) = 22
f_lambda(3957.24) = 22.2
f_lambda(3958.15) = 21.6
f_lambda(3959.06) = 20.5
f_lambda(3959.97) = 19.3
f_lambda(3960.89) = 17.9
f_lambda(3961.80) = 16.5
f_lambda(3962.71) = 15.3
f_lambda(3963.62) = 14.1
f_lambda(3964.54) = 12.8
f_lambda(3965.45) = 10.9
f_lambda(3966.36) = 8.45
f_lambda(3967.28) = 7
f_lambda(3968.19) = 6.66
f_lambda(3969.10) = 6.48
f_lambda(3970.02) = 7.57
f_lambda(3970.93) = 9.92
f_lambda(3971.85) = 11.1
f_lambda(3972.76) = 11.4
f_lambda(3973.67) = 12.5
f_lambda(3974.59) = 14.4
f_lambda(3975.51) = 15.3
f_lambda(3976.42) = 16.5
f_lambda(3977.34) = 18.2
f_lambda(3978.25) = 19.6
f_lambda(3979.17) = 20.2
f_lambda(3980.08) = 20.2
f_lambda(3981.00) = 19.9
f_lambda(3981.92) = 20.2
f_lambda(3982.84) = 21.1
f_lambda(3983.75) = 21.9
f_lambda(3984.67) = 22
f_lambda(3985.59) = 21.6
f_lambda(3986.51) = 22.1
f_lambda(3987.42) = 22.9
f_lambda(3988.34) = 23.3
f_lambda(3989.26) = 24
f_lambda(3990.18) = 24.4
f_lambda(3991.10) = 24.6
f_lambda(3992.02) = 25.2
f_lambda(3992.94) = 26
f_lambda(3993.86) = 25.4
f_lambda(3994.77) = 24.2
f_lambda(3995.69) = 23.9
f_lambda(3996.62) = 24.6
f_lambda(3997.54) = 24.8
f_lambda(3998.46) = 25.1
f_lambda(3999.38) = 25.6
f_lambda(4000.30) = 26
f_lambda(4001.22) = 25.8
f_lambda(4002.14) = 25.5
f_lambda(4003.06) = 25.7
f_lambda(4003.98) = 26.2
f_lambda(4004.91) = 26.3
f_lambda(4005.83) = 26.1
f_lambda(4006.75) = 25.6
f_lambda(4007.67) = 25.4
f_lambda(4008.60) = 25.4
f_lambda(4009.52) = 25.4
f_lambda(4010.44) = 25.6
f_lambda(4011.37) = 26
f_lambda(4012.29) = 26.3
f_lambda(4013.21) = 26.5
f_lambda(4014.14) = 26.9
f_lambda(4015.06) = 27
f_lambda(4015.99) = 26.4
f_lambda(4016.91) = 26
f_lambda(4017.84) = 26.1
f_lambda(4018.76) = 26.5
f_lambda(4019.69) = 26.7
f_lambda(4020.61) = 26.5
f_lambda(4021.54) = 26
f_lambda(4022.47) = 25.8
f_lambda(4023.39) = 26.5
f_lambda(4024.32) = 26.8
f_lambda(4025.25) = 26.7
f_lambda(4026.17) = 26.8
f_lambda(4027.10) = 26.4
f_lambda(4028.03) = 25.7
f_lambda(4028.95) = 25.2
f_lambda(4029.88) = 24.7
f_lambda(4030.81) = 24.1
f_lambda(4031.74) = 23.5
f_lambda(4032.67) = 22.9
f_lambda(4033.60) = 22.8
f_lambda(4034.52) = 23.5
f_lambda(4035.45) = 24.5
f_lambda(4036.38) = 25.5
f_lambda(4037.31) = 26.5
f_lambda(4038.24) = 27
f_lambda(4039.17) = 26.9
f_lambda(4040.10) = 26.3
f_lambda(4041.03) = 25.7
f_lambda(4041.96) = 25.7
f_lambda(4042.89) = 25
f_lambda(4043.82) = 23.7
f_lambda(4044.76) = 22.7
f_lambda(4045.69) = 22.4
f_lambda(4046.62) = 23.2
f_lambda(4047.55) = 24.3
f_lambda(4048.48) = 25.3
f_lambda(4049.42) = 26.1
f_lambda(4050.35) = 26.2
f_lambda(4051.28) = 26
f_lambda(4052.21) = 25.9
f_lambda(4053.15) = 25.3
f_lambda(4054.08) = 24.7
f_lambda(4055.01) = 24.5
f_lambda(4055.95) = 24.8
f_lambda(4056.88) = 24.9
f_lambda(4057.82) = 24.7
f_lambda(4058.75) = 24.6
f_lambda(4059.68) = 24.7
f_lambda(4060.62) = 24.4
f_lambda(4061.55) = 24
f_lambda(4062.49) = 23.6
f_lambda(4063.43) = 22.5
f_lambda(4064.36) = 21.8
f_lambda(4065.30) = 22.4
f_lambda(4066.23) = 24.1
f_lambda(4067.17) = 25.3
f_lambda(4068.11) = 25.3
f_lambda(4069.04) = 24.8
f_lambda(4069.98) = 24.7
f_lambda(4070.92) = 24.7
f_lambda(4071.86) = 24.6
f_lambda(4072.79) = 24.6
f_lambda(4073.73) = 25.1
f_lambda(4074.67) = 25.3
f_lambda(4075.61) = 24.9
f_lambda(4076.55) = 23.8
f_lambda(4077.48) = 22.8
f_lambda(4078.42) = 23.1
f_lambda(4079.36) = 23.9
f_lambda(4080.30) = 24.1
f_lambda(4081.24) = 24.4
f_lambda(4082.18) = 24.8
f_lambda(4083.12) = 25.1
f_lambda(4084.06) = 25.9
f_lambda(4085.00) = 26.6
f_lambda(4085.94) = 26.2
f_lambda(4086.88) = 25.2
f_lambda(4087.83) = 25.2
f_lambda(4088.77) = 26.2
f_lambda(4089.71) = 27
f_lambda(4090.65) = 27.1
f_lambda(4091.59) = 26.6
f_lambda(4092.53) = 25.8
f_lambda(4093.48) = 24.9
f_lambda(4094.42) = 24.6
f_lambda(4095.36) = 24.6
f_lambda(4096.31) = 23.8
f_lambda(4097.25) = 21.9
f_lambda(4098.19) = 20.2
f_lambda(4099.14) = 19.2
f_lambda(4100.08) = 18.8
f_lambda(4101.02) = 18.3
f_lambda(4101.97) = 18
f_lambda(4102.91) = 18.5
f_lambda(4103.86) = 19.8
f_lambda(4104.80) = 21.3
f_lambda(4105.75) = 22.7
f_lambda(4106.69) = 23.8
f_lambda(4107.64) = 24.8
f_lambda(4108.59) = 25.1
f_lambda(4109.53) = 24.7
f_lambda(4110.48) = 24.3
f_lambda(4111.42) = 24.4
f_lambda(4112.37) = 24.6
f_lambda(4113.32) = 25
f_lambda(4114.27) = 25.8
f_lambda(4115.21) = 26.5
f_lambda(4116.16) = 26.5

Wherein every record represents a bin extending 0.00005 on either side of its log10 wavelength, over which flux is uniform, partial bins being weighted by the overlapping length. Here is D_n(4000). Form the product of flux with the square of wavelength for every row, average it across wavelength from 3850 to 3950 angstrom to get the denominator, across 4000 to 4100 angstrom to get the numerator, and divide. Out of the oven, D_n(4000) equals 1.75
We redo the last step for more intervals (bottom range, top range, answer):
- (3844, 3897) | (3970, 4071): 1.74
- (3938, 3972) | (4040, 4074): 1.60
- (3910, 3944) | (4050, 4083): 1.77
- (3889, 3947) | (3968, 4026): 1.50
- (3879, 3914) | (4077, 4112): 1.59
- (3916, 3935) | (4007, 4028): 1.96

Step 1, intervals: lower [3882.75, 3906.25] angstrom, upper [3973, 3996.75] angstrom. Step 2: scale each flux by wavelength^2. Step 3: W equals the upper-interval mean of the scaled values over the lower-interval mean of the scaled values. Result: 1.40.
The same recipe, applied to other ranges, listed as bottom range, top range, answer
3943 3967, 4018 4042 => 1.45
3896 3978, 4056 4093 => 1.67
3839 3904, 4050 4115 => 1.80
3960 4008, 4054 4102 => 1.29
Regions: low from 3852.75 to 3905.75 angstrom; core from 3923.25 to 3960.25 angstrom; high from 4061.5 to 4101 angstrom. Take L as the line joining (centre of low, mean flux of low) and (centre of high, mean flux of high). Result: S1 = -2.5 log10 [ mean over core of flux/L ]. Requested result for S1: 0.15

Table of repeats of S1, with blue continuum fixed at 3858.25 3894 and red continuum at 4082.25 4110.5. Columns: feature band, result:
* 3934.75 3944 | 0.35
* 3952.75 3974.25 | 0.21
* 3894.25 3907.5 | -0.11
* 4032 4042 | -0.19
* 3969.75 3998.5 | -0.06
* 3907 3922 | -0.18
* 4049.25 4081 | -0.10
